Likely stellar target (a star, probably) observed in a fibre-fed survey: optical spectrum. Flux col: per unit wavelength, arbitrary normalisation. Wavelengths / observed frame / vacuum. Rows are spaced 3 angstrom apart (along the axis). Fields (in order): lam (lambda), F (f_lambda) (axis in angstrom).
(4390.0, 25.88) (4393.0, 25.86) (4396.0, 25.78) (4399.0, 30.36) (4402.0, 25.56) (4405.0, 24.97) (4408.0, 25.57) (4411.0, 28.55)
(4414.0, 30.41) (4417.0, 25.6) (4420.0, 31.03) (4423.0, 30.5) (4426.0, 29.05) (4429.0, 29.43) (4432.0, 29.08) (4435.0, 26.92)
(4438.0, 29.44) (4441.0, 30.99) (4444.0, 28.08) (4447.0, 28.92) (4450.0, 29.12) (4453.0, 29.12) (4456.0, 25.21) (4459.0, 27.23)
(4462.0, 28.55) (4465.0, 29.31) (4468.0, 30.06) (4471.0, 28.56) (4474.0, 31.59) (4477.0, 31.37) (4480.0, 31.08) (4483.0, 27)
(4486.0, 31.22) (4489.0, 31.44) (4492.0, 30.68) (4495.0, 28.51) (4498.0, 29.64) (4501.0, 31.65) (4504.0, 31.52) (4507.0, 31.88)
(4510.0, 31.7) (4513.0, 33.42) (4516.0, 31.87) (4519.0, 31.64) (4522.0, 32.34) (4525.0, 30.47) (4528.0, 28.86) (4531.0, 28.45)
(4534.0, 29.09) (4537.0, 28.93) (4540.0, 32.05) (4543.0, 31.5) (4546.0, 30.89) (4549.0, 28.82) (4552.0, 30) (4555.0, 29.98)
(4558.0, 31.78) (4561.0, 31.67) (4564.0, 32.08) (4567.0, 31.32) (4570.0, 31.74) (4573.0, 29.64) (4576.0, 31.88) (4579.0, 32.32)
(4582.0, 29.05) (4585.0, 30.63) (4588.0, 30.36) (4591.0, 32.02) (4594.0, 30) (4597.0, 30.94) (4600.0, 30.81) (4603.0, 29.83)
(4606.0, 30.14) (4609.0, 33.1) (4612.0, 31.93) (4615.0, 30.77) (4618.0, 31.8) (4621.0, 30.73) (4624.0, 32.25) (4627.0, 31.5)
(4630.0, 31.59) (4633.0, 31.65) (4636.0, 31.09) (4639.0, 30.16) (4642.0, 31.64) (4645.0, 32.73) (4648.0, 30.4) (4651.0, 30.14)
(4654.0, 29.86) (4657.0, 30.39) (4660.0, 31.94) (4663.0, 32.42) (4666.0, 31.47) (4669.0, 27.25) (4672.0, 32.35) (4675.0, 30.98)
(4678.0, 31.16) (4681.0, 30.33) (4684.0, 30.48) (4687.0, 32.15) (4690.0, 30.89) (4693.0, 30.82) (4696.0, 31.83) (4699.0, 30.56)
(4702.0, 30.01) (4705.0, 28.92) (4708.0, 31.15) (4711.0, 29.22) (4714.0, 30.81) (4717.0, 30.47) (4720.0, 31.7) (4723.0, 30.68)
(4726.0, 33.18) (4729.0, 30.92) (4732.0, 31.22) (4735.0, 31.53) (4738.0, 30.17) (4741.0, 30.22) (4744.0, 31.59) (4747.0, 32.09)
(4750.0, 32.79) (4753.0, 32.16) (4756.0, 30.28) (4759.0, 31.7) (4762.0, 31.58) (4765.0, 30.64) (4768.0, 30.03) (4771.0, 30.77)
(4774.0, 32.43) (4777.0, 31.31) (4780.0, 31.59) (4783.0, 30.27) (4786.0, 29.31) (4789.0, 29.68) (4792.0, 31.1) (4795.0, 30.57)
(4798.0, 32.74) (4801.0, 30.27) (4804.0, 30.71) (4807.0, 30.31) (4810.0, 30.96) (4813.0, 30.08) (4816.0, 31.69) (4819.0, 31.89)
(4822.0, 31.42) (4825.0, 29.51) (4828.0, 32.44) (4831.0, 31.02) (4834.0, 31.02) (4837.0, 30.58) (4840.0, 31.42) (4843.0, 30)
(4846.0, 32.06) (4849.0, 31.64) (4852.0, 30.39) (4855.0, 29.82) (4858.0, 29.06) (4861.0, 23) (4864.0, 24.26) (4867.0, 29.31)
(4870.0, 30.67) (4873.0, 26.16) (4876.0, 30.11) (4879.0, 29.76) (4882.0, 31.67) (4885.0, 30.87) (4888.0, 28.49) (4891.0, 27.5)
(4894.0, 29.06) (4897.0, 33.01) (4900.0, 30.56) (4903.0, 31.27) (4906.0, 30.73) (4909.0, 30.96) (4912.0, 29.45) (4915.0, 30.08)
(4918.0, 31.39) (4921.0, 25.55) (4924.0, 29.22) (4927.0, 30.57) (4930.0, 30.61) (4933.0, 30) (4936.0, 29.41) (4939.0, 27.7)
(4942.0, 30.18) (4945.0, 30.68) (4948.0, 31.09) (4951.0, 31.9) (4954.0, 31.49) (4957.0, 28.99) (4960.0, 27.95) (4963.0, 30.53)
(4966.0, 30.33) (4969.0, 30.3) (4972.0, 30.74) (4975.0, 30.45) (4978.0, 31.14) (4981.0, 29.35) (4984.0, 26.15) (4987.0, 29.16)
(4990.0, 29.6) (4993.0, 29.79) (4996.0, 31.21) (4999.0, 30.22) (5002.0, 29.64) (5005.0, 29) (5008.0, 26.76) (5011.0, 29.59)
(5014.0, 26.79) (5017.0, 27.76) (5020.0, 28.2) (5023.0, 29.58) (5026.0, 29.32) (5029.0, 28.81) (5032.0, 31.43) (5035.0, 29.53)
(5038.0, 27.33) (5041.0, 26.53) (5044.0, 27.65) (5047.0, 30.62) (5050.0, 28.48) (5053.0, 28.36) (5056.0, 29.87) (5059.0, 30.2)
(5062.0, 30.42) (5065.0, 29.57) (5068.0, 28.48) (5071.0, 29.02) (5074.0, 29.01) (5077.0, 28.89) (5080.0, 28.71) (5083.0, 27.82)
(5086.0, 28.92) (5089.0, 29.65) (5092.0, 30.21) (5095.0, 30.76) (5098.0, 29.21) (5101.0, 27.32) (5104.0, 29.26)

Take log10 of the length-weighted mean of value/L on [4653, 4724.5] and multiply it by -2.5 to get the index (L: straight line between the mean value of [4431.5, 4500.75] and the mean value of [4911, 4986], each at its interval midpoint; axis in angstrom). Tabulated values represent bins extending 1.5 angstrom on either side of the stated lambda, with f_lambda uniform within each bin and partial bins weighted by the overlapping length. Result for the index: -0.04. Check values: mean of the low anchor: 29.3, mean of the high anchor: 29.8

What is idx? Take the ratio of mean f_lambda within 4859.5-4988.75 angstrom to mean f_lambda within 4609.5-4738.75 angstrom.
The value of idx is 1.0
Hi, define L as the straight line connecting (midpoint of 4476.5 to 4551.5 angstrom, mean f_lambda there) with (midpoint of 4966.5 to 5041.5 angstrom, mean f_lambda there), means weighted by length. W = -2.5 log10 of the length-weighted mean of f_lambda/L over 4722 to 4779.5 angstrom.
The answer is -0.05 mag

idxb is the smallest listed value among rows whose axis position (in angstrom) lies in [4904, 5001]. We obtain 25.55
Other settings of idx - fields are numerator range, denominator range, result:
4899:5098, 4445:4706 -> 0.96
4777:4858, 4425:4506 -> 1.05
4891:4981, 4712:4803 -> 0.97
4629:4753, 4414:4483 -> 1.07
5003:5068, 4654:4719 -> 0.94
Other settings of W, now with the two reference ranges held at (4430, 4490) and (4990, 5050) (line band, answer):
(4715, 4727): -0.084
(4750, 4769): -0.078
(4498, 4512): -0.084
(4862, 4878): 0.039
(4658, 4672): -0.066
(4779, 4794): -0.048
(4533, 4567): -0.055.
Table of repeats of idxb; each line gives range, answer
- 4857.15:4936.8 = 23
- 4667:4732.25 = 27.25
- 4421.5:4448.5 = 26.92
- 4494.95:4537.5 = 28.45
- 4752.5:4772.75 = 30.03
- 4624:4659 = 29.86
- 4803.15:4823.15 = 30.08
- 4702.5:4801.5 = 28.92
